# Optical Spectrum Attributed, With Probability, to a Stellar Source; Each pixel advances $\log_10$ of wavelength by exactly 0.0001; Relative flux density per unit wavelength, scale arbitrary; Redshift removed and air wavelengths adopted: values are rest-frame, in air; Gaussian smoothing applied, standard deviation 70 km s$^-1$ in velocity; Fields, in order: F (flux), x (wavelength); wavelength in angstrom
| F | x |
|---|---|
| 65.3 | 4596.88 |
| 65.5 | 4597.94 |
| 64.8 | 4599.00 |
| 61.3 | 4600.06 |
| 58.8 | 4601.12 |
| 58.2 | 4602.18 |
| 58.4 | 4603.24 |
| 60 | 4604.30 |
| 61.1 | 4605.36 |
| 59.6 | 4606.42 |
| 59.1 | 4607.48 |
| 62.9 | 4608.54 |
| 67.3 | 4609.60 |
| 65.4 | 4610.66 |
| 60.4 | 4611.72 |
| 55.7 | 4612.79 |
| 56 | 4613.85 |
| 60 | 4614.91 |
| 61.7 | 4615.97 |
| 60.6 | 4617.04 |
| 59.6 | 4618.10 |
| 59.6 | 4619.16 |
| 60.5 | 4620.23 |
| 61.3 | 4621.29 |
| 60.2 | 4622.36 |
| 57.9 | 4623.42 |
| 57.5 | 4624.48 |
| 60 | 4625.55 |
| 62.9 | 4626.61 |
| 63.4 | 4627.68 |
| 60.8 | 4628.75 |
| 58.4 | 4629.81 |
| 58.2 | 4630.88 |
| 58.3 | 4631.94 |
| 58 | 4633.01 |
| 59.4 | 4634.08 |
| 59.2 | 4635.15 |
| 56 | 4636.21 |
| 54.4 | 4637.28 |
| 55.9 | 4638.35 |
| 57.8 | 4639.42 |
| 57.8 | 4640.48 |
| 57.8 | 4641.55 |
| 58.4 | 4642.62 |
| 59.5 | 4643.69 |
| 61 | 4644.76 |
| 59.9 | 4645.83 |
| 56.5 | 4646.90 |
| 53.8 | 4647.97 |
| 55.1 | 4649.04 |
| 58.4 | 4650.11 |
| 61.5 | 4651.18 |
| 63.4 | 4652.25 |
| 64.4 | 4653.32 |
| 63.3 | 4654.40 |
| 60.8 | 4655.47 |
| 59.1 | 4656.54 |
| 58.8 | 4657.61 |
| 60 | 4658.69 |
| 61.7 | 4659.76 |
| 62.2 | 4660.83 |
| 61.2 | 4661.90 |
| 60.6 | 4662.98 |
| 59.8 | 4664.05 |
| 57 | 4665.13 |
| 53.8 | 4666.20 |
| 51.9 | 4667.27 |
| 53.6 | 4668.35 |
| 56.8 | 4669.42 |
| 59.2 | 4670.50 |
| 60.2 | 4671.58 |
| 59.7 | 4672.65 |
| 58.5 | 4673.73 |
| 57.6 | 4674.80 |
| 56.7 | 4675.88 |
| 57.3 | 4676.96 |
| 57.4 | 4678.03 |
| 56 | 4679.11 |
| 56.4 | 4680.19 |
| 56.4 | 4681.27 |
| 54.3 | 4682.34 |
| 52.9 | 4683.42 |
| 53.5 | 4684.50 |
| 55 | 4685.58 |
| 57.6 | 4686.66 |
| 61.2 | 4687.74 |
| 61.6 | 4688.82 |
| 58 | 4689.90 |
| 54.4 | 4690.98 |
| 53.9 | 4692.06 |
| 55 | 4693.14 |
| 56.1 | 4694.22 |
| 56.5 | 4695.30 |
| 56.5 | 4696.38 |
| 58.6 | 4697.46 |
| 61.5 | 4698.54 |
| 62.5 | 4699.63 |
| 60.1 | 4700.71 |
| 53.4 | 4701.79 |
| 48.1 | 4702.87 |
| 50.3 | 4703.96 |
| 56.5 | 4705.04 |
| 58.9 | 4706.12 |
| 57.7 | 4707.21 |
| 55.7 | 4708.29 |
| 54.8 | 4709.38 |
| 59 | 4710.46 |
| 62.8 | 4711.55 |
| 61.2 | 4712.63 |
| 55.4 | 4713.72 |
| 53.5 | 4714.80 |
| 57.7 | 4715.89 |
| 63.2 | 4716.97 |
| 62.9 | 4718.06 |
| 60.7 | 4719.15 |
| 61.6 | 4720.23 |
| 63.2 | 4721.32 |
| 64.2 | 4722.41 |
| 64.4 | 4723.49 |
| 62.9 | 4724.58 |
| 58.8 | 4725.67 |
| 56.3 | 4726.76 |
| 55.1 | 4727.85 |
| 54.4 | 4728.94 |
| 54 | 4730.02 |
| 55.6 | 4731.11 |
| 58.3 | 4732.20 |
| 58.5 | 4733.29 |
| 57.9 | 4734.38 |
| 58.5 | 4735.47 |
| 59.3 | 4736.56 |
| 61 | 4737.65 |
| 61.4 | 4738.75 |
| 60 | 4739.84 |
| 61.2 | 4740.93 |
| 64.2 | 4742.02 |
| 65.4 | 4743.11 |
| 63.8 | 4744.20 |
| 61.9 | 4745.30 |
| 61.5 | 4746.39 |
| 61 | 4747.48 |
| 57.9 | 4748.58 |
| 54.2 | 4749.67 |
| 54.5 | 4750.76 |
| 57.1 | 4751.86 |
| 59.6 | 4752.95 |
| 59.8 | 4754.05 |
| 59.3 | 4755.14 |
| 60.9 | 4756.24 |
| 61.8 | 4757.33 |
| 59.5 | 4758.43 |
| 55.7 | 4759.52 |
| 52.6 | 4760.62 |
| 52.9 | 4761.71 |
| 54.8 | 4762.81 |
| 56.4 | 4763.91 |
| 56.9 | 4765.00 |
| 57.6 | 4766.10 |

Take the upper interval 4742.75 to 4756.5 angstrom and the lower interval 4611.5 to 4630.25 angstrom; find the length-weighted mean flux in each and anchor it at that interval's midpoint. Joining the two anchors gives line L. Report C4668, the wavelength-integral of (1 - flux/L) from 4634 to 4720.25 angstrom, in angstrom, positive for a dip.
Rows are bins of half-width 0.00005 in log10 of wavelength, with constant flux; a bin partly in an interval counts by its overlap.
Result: 2.7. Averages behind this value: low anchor 59.8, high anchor 59.6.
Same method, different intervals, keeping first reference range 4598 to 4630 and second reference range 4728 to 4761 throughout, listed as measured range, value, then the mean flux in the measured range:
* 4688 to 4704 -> 0.8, 56.7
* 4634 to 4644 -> 0.5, 57.5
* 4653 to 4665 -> -0.2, 60.8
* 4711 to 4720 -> -0.1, 59.8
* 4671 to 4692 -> 1.0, 57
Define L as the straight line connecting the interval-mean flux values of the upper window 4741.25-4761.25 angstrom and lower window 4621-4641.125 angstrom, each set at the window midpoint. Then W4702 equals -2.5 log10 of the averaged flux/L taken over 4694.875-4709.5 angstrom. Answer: 0.05 mag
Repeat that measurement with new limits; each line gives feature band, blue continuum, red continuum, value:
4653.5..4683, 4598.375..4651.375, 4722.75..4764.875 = 0.018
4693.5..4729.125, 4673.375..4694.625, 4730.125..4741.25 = -0.011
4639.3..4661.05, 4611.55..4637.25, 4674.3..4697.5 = -0.028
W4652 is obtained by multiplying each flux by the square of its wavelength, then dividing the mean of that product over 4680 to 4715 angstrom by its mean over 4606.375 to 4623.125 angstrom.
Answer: 1.0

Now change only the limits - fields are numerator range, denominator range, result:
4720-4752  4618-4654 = 1.05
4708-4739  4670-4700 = 1.05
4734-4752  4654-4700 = 1.07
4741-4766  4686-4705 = 1.06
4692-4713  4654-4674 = 0.99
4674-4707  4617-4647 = 0.98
